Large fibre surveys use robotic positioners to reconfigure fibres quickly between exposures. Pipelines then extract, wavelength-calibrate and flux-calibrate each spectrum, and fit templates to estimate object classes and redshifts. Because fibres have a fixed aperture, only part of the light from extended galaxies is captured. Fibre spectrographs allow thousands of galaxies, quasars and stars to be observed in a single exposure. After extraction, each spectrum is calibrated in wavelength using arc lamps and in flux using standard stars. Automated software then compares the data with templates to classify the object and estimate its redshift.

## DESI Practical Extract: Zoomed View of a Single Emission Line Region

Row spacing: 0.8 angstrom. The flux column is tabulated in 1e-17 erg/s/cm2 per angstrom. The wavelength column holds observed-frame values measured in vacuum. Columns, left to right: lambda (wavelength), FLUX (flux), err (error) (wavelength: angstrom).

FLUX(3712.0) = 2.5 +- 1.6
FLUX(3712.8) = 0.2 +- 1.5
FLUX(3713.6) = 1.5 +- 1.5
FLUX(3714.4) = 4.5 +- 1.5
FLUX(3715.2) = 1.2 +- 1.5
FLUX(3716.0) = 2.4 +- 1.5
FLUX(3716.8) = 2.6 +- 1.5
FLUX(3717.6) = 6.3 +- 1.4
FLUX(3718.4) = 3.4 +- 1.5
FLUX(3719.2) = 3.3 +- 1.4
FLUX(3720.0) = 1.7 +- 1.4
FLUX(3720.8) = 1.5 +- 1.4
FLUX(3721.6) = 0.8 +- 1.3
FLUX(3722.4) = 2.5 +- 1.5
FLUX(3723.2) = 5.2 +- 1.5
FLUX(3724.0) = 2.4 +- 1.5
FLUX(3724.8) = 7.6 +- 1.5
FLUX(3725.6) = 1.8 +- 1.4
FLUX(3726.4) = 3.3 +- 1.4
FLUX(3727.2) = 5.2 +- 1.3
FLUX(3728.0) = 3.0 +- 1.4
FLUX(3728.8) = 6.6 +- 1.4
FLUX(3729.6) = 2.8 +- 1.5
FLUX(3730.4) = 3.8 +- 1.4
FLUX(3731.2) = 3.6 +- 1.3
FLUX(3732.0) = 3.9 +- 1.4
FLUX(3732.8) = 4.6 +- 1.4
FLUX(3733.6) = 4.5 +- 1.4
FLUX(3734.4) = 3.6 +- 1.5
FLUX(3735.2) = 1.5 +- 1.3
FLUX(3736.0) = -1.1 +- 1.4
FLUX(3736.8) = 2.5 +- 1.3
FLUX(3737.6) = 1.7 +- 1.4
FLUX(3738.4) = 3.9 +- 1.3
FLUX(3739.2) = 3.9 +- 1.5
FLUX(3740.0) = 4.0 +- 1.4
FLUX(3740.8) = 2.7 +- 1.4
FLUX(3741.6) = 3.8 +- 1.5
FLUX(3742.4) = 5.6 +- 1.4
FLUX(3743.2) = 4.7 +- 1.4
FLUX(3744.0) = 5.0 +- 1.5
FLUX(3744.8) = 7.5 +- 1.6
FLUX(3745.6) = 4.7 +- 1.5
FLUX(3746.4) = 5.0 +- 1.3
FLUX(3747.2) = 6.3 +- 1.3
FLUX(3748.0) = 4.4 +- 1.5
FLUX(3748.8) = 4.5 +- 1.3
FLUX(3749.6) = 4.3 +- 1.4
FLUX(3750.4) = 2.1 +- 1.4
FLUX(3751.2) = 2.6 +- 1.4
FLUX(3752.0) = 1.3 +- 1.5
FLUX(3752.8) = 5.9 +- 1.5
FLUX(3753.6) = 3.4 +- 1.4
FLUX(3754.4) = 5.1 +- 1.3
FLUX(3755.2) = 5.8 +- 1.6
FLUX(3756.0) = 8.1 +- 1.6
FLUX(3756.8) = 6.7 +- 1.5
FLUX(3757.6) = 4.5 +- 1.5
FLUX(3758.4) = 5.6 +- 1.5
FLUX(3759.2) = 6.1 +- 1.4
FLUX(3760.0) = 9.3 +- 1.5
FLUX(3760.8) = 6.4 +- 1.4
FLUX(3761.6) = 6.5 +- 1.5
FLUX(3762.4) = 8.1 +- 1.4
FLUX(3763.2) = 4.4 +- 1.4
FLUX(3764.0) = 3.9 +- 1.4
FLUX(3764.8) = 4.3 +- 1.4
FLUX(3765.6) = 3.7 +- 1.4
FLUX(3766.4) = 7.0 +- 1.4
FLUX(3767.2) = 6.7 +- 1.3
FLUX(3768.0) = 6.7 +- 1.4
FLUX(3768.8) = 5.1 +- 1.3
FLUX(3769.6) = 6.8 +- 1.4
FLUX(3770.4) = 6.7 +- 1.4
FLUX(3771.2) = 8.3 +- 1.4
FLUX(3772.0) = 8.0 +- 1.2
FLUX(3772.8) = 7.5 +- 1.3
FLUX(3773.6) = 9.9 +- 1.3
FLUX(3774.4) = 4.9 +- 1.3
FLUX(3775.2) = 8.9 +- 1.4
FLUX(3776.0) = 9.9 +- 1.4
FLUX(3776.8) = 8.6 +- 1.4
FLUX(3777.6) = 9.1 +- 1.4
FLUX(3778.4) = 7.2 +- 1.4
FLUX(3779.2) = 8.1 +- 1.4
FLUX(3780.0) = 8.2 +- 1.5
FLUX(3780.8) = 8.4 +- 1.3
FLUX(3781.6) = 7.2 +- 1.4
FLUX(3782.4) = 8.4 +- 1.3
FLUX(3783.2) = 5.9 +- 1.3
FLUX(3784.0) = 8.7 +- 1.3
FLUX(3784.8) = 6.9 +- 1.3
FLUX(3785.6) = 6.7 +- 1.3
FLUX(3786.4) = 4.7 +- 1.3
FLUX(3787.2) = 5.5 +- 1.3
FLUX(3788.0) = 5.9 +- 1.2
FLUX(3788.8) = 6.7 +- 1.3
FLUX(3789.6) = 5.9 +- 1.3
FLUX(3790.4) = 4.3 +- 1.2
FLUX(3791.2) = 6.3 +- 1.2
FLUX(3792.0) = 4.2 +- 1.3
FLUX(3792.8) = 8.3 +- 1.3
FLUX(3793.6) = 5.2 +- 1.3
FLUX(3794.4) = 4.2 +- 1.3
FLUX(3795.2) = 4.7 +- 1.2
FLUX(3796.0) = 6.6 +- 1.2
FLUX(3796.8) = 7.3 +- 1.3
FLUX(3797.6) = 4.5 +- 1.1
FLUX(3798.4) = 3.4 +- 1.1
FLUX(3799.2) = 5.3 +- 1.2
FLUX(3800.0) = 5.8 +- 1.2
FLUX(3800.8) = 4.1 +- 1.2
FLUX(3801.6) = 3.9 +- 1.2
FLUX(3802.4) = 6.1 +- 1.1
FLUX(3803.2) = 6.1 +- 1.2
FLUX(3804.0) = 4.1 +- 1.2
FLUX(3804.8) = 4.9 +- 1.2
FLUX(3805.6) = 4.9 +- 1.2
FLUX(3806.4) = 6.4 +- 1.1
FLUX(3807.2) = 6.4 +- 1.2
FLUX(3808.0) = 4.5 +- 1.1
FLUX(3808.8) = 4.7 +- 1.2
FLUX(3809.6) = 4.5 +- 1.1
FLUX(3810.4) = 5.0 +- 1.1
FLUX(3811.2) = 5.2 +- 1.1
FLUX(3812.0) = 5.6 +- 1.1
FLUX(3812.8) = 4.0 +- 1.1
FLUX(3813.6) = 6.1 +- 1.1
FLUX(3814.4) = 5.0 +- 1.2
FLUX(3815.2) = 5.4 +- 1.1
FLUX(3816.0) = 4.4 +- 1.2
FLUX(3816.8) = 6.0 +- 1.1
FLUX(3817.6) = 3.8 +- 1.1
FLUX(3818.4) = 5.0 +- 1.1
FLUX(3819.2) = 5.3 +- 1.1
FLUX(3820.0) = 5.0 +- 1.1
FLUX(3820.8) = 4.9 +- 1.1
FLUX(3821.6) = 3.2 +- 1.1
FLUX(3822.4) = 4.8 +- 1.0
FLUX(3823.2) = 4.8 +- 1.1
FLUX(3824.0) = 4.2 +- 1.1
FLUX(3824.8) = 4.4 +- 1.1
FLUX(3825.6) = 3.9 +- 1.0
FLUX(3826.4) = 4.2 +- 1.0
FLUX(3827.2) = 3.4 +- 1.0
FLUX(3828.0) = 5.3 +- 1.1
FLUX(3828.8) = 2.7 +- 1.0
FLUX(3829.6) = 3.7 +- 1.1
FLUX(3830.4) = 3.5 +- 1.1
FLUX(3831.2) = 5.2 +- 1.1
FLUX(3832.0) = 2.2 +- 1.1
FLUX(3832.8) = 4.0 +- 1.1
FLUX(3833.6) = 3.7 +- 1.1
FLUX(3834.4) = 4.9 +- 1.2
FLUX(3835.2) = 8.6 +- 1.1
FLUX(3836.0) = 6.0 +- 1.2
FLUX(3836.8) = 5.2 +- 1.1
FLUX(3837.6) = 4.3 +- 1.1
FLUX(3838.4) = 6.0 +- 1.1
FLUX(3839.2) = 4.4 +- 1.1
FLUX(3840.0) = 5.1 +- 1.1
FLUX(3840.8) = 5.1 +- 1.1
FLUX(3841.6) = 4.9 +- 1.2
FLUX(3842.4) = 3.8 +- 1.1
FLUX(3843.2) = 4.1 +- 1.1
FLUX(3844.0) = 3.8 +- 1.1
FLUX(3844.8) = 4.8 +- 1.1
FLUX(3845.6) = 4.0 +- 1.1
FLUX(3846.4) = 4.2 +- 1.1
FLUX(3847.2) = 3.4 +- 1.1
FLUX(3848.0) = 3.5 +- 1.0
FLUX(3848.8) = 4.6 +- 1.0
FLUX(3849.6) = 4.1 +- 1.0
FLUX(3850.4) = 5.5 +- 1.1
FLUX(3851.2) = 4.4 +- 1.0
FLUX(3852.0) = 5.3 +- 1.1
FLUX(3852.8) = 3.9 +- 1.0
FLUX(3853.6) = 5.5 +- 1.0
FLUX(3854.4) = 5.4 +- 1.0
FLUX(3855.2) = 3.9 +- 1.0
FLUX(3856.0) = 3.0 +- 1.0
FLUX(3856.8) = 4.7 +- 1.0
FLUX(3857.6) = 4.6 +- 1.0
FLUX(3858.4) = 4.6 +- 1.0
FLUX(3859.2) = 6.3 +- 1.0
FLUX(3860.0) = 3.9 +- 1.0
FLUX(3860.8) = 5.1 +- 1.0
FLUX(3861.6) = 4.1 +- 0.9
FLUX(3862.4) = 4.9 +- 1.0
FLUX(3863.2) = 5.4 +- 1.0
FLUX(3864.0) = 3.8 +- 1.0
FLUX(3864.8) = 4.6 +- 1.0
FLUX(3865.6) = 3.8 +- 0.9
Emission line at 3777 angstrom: Lyman alpha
